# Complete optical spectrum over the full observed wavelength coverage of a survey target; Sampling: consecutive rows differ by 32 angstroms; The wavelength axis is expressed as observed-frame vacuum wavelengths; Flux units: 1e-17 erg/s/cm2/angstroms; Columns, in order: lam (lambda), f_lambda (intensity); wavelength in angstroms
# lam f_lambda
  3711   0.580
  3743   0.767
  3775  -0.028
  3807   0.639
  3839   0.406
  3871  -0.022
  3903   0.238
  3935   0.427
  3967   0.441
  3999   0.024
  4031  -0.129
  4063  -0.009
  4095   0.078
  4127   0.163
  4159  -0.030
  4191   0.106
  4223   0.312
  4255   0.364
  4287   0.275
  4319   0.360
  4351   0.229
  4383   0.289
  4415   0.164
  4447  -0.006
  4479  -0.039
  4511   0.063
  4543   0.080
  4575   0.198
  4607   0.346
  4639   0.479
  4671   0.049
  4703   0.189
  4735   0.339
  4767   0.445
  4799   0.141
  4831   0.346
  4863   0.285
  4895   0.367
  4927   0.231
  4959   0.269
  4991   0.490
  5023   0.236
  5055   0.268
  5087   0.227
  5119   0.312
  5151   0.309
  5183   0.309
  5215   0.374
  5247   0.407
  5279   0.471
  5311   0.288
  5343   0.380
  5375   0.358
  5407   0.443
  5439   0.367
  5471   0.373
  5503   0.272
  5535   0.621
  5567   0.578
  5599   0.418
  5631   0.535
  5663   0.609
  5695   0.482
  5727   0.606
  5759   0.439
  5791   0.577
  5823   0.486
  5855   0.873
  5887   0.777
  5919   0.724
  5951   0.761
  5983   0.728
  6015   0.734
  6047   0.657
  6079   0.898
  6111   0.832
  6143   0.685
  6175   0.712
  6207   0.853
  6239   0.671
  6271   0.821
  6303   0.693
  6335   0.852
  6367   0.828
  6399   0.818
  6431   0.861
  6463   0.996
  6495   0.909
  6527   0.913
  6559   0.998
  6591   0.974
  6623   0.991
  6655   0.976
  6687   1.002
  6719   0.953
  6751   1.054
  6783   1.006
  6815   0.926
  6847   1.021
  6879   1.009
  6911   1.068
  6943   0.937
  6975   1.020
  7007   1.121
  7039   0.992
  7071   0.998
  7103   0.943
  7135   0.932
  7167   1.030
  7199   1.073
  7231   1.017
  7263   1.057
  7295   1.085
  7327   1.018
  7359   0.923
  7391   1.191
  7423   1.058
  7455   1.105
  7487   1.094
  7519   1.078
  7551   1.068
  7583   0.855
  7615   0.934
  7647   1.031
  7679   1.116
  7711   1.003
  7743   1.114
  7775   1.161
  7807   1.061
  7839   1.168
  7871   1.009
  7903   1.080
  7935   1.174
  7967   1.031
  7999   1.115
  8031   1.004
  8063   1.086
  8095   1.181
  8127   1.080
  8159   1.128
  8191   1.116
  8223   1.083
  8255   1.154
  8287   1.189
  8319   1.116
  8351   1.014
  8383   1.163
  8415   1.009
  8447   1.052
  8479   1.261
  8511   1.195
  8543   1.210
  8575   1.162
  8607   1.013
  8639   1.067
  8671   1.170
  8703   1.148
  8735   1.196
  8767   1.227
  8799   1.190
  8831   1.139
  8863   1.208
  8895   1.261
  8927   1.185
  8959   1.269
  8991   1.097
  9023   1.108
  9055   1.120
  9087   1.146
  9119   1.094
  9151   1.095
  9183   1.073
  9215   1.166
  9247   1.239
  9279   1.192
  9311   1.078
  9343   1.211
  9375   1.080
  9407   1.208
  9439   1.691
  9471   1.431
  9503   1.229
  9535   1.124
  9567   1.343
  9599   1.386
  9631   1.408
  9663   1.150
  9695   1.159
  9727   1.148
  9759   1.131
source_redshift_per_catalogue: 0.46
